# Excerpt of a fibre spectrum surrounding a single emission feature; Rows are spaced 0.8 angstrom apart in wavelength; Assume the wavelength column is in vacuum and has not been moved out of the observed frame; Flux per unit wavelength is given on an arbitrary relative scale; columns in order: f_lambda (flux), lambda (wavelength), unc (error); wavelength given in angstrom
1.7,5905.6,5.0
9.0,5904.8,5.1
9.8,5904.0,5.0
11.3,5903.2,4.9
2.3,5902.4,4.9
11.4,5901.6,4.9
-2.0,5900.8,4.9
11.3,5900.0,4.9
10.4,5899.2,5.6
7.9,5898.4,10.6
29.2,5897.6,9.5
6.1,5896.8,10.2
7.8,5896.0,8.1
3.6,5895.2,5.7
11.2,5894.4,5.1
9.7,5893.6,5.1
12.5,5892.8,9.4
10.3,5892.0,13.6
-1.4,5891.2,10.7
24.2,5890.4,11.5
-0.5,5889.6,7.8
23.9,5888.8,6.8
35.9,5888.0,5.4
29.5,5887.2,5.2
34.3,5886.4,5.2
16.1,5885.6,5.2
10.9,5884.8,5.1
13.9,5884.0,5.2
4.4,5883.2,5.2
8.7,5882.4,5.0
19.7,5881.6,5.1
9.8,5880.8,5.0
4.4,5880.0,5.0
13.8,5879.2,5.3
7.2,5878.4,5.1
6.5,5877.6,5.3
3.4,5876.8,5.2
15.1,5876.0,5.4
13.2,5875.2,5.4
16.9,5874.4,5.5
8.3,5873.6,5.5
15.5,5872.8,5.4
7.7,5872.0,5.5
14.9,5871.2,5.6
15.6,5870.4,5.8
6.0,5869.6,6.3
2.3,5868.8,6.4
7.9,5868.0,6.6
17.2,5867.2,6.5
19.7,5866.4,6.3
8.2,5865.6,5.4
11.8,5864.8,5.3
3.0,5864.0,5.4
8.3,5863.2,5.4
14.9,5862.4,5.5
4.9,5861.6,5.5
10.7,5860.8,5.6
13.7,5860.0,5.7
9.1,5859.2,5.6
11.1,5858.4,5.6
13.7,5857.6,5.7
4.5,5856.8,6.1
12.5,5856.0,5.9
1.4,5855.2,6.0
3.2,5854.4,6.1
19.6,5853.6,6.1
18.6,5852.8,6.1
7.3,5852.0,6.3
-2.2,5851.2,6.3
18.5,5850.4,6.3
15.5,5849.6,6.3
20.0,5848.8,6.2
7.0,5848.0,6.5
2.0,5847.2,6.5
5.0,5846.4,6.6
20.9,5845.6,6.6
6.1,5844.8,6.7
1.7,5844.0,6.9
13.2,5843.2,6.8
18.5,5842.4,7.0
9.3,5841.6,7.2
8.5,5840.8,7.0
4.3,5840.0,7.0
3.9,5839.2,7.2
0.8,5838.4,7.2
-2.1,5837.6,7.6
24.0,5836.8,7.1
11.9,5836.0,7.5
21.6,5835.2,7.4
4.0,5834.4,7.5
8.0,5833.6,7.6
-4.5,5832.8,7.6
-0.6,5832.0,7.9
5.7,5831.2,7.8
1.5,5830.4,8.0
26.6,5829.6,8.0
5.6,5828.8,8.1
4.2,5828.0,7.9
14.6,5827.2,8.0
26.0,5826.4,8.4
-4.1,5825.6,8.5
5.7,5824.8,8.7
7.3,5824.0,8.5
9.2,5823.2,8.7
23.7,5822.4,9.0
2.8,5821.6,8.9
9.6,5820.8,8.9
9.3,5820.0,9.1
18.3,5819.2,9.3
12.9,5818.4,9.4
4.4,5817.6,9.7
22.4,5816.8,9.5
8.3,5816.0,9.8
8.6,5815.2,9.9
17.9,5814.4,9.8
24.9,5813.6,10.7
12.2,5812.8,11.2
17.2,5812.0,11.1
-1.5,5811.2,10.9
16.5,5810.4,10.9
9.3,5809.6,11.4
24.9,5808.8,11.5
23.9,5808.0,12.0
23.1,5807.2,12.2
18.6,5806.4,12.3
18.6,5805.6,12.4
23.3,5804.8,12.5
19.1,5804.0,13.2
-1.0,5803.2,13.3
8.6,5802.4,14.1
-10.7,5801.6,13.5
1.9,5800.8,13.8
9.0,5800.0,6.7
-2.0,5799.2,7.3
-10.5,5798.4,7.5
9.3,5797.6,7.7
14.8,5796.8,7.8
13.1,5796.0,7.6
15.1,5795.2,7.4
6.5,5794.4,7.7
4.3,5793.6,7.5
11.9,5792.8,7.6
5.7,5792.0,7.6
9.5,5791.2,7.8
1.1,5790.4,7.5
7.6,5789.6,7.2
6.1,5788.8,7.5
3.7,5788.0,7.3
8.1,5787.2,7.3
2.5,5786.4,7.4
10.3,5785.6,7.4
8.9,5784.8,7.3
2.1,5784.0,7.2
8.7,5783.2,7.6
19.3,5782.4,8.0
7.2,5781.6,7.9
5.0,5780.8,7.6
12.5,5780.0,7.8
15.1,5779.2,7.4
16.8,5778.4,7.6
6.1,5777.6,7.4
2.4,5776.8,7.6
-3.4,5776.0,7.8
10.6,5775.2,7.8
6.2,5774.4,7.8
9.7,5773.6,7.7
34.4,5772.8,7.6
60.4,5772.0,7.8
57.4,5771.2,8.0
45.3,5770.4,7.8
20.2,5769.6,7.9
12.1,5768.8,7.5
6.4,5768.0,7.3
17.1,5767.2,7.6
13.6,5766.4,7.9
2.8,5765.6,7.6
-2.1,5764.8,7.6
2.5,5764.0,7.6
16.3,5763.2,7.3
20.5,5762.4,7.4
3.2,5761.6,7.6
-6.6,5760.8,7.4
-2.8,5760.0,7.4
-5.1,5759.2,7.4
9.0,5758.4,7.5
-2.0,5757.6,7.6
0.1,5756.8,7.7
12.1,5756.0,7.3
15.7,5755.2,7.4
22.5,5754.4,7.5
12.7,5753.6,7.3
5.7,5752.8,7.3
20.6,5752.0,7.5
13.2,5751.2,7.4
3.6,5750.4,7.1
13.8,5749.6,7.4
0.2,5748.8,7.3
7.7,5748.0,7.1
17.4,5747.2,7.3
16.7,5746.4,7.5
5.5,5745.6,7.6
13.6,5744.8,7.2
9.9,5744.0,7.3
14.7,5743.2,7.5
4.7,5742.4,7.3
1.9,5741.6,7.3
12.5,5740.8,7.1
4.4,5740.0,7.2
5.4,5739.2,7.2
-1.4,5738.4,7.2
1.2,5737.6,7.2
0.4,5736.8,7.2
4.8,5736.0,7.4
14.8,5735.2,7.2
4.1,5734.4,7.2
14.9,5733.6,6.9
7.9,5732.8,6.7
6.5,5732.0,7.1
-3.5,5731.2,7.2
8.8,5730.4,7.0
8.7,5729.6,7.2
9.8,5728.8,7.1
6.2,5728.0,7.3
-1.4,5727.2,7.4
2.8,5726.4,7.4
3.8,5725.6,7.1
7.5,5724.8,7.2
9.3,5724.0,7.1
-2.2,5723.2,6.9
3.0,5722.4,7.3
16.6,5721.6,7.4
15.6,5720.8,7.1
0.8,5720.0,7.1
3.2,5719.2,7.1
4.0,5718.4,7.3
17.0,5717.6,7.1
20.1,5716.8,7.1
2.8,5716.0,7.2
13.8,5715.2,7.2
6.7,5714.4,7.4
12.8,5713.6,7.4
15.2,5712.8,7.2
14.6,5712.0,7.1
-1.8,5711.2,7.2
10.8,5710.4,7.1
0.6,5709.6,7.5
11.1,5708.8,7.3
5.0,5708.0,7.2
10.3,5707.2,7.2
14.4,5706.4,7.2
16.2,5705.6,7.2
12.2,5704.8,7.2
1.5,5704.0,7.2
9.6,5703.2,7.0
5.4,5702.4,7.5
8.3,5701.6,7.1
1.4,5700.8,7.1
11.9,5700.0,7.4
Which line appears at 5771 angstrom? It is H-beta 4861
